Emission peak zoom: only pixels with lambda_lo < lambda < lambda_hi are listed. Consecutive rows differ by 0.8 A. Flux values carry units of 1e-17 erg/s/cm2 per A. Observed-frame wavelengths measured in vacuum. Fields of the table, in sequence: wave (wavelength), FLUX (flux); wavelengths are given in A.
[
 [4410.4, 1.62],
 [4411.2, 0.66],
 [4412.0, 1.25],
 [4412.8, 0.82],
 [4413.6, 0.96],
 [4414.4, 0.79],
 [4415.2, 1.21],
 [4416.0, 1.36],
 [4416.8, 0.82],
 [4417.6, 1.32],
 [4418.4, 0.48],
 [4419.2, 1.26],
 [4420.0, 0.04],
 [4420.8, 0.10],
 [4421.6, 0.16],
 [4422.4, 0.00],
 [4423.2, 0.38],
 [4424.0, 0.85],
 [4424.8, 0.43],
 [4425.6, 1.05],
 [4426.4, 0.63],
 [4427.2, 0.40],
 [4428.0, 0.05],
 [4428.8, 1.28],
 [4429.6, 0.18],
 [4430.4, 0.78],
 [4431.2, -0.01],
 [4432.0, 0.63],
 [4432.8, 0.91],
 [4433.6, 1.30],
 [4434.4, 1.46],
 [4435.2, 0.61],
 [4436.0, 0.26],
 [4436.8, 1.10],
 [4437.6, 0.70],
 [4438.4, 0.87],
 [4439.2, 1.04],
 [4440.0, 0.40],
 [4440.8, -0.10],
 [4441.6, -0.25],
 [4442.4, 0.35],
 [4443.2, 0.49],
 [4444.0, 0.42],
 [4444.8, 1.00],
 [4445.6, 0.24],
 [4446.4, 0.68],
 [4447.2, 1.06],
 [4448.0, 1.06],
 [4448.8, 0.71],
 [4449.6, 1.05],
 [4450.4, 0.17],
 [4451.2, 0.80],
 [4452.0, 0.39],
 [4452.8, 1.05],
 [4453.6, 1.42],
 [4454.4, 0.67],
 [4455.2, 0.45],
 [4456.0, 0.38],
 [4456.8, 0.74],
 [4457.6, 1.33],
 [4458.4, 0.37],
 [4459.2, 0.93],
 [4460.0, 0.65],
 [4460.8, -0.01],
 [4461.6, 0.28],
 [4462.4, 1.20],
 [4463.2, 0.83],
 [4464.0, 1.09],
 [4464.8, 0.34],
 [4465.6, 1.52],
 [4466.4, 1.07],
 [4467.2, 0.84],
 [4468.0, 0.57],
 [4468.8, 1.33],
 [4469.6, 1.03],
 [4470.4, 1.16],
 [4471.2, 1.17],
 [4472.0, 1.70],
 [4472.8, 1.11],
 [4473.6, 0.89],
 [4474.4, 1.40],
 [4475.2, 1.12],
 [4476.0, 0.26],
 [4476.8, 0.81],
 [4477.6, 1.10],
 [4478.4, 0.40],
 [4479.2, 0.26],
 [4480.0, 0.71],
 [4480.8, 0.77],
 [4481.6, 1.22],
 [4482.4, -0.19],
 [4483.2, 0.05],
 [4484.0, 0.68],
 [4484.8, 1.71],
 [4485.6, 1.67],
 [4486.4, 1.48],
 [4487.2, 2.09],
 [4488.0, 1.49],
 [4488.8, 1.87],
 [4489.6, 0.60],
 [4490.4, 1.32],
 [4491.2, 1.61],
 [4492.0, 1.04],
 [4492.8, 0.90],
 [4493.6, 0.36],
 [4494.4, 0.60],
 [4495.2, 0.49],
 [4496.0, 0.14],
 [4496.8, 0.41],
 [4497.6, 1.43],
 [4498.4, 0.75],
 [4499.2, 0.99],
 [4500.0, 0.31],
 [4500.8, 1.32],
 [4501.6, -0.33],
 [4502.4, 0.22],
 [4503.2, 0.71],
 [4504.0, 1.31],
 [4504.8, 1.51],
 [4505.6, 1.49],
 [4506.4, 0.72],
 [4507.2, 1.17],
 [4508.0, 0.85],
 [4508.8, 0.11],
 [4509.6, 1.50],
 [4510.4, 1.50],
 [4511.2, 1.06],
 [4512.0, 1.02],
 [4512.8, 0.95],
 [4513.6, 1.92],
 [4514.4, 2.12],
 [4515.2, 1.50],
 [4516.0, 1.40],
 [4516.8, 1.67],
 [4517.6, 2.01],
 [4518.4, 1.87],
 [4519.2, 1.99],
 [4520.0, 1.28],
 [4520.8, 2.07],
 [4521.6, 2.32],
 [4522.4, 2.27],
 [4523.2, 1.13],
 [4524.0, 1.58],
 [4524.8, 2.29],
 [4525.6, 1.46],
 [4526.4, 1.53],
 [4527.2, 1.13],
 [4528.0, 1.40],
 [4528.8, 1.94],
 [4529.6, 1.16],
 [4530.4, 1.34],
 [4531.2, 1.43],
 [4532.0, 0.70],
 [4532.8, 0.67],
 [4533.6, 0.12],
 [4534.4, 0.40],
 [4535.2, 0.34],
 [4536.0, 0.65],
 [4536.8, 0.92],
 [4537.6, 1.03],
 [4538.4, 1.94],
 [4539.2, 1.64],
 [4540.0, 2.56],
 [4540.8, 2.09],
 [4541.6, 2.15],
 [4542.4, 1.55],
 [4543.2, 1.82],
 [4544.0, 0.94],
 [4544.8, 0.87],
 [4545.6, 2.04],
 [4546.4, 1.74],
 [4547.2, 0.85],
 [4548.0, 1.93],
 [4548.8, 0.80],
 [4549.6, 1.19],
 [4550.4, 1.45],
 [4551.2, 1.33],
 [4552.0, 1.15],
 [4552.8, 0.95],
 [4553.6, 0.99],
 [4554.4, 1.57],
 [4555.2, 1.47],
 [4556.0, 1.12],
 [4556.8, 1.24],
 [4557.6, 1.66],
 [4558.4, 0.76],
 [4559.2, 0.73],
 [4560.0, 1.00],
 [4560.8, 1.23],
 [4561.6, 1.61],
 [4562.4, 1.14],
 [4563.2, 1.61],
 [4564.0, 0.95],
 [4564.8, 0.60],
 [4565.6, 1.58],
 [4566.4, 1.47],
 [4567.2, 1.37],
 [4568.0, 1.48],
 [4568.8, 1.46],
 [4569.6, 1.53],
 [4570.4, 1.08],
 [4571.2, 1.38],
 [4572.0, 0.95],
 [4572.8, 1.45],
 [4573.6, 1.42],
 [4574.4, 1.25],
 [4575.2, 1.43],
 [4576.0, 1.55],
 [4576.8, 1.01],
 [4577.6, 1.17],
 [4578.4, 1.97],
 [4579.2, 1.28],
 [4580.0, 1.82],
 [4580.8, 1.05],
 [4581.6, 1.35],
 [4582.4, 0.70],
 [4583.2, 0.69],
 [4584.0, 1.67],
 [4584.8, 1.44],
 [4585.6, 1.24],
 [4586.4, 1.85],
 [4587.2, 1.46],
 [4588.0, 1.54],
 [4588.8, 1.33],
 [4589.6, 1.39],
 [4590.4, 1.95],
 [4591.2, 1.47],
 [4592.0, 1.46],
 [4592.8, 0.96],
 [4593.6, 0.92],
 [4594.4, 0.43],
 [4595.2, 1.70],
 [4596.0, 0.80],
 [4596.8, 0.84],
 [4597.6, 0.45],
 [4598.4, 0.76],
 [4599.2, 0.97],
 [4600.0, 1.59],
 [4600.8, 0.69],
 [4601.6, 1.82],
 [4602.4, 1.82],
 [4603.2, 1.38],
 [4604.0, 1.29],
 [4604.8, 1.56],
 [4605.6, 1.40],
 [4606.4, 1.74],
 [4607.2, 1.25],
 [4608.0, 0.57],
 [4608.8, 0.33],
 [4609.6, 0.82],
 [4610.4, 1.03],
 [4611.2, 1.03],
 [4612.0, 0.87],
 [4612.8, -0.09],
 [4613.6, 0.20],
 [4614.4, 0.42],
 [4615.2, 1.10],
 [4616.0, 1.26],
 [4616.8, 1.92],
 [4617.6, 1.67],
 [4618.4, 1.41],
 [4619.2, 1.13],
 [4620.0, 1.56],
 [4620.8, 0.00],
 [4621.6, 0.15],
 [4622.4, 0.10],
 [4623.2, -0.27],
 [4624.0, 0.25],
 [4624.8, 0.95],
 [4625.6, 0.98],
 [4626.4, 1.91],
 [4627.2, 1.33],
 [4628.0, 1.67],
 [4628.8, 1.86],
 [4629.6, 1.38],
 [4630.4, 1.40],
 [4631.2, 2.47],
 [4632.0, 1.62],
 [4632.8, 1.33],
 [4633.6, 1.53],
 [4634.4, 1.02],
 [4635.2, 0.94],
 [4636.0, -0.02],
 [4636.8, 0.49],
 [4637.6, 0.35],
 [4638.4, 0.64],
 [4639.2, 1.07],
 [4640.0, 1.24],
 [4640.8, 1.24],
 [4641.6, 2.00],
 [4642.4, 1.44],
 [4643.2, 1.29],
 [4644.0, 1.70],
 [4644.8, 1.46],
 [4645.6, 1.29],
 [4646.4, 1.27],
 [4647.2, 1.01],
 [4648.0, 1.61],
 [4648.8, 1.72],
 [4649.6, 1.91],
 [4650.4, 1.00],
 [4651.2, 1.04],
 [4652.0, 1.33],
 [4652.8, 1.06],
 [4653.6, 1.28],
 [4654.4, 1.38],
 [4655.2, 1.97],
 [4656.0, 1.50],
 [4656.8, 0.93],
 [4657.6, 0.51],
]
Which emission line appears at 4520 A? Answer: Ly-alpha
